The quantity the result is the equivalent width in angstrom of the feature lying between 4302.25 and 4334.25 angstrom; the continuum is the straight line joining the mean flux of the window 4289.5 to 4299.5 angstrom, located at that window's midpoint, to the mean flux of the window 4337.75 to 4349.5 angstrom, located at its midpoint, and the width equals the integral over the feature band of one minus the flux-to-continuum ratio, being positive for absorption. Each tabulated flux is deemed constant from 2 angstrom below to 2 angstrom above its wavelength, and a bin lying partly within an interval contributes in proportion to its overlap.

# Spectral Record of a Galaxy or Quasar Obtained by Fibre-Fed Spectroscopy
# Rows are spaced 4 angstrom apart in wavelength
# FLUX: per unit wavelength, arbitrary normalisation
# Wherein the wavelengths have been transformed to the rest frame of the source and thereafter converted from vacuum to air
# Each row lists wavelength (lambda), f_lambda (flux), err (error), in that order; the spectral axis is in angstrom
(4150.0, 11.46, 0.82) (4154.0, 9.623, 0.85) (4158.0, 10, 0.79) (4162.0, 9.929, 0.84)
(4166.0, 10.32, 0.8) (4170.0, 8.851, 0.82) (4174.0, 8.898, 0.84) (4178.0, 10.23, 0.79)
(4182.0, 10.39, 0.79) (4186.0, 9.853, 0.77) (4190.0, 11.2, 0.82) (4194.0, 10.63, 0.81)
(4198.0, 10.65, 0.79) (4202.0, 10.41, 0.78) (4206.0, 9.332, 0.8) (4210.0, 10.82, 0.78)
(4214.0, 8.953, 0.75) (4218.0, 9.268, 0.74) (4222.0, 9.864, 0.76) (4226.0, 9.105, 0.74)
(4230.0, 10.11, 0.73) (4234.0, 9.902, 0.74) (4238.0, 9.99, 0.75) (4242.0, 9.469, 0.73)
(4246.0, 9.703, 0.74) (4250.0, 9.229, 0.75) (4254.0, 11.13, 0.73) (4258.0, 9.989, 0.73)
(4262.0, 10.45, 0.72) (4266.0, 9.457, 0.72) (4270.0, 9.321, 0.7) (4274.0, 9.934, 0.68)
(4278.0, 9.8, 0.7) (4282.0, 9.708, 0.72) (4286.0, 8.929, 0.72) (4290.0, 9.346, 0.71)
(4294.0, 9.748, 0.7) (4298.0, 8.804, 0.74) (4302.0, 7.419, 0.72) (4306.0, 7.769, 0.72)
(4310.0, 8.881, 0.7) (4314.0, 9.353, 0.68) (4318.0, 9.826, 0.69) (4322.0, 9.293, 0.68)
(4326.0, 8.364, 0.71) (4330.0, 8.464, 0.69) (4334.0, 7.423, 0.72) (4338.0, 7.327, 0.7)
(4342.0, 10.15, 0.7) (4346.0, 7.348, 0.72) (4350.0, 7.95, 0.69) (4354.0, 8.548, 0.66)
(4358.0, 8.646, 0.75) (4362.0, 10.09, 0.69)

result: 0.67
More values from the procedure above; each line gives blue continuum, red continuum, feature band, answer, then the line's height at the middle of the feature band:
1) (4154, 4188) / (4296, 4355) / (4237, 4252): -0.7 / 9.16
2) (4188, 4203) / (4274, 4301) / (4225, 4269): 0.4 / 9.97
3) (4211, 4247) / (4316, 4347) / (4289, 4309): 0.7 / 8.9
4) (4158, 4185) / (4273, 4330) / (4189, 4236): -2.1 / 9.56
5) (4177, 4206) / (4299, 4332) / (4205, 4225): 0.9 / 10.1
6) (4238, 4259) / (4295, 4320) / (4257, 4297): -1.3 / 9.33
